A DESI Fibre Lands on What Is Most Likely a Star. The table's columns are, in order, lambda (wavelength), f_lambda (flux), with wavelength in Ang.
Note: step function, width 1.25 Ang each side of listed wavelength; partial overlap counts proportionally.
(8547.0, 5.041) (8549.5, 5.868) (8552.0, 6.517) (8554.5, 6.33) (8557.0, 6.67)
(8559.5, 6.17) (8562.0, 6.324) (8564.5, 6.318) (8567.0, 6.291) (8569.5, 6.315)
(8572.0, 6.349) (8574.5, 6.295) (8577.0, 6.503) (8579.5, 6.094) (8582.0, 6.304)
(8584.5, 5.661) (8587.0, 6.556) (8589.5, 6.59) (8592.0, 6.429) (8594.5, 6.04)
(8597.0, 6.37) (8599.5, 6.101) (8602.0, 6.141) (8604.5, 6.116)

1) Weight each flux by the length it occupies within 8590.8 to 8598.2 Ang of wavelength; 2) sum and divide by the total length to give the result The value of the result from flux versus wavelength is 6.28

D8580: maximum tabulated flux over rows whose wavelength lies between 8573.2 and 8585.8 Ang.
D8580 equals 6.503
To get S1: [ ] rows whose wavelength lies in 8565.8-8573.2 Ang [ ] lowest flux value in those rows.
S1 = 6.291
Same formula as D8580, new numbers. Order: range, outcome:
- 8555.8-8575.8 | 6.67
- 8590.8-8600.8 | 6.429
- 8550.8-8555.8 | 6.517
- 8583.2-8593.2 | 6.59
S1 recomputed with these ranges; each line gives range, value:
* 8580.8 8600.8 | 5.661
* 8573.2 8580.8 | 6.094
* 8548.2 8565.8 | 5.868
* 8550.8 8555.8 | 6.33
